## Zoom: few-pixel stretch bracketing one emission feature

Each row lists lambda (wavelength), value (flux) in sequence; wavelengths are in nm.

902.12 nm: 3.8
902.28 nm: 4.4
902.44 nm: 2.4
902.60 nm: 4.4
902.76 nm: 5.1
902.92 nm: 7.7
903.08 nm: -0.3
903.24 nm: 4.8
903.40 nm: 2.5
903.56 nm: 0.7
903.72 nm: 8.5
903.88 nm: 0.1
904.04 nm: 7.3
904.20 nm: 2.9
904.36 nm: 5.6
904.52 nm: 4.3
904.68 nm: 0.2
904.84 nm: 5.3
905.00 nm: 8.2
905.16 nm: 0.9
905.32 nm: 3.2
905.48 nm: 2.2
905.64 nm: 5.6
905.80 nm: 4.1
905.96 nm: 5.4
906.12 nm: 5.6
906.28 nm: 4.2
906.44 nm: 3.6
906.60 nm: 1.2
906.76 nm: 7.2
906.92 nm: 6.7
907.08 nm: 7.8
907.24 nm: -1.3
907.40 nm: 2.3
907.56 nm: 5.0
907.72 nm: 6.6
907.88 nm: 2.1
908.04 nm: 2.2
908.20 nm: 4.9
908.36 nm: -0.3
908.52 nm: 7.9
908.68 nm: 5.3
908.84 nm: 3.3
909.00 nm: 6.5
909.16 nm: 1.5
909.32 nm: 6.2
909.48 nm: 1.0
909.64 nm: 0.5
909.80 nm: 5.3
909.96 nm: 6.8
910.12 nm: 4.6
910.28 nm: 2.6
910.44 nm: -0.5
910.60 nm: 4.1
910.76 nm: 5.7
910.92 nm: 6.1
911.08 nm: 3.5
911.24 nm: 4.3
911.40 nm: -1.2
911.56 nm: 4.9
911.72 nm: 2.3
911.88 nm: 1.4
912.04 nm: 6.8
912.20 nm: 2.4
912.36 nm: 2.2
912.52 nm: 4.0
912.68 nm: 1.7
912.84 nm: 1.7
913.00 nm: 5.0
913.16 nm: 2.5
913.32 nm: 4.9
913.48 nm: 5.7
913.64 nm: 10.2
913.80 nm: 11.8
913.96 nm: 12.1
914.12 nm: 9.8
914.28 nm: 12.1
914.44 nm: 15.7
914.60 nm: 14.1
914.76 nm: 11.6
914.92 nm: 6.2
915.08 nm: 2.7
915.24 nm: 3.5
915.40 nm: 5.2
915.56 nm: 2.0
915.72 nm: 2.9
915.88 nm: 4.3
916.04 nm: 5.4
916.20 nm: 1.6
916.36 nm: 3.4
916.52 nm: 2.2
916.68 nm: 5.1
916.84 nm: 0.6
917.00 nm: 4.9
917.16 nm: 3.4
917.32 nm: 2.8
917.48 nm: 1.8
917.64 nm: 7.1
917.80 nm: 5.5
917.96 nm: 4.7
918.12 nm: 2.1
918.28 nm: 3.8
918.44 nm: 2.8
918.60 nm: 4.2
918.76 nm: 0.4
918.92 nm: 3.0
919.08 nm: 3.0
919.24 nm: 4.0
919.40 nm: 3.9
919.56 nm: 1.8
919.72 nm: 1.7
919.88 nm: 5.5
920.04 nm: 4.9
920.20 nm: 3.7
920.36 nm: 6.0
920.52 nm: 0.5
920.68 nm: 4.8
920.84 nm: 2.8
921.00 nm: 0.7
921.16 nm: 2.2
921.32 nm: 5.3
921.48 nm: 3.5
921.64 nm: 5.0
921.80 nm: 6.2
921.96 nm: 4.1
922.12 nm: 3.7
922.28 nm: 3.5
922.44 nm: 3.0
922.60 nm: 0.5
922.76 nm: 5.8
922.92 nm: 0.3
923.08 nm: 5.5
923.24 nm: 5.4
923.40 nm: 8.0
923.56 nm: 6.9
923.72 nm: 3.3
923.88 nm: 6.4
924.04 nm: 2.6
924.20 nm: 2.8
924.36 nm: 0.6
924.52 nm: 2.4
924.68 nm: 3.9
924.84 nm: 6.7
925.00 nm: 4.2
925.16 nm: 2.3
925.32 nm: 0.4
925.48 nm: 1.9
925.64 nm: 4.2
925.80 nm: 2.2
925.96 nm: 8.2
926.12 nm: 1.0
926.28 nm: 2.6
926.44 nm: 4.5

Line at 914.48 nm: H-beta 4861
